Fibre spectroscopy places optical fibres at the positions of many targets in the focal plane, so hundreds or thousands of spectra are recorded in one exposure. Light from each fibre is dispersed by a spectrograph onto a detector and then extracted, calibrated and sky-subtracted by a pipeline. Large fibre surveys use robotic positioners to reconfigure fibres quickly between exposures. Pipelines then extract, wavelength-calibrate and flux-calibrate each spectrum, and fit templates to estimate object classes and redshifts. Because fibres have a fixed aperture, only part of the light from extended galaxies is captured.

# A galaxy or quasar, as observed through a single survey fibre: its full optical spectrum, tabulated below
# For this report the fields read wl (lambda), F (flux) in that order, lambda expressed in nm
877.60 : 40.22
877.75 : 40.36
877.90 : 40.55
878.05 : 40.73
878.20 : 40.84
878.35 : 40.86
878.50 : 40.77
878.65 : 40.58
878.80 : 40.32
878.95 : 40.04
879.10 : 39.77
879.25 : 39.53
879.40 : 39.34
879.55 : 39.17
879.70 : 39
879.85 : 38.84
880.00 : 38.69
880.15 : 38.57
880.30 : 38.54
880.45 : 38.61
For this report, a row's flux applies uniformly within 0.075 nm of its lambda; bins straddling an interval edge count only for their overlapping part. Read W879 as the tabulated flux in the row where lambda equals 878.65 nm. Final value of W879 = 40.58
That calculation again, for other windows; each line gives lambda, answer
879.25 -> 39.53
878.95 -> 40.04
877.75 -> 40.36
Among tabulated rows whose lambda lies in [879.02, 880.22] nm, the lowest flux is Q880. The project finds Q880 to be 38.57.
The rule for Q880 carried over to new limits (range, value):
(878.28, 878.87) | 40.32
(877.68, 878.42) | 40.36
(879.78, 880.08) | 38.69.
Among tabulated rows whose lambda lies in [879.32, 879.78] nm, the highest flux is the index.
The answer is 39.34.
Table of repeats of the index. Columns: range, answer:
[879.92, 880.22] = 38.69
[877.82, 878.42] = 40.86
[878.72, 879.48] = 40.32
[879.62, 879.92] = 39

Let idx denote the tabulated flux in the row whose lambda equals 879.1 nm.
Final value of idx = 39.77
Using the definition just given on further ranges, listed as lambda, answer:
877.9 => 40.55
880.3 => 38.54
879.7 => 39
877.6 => 40.22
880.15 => 38.57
